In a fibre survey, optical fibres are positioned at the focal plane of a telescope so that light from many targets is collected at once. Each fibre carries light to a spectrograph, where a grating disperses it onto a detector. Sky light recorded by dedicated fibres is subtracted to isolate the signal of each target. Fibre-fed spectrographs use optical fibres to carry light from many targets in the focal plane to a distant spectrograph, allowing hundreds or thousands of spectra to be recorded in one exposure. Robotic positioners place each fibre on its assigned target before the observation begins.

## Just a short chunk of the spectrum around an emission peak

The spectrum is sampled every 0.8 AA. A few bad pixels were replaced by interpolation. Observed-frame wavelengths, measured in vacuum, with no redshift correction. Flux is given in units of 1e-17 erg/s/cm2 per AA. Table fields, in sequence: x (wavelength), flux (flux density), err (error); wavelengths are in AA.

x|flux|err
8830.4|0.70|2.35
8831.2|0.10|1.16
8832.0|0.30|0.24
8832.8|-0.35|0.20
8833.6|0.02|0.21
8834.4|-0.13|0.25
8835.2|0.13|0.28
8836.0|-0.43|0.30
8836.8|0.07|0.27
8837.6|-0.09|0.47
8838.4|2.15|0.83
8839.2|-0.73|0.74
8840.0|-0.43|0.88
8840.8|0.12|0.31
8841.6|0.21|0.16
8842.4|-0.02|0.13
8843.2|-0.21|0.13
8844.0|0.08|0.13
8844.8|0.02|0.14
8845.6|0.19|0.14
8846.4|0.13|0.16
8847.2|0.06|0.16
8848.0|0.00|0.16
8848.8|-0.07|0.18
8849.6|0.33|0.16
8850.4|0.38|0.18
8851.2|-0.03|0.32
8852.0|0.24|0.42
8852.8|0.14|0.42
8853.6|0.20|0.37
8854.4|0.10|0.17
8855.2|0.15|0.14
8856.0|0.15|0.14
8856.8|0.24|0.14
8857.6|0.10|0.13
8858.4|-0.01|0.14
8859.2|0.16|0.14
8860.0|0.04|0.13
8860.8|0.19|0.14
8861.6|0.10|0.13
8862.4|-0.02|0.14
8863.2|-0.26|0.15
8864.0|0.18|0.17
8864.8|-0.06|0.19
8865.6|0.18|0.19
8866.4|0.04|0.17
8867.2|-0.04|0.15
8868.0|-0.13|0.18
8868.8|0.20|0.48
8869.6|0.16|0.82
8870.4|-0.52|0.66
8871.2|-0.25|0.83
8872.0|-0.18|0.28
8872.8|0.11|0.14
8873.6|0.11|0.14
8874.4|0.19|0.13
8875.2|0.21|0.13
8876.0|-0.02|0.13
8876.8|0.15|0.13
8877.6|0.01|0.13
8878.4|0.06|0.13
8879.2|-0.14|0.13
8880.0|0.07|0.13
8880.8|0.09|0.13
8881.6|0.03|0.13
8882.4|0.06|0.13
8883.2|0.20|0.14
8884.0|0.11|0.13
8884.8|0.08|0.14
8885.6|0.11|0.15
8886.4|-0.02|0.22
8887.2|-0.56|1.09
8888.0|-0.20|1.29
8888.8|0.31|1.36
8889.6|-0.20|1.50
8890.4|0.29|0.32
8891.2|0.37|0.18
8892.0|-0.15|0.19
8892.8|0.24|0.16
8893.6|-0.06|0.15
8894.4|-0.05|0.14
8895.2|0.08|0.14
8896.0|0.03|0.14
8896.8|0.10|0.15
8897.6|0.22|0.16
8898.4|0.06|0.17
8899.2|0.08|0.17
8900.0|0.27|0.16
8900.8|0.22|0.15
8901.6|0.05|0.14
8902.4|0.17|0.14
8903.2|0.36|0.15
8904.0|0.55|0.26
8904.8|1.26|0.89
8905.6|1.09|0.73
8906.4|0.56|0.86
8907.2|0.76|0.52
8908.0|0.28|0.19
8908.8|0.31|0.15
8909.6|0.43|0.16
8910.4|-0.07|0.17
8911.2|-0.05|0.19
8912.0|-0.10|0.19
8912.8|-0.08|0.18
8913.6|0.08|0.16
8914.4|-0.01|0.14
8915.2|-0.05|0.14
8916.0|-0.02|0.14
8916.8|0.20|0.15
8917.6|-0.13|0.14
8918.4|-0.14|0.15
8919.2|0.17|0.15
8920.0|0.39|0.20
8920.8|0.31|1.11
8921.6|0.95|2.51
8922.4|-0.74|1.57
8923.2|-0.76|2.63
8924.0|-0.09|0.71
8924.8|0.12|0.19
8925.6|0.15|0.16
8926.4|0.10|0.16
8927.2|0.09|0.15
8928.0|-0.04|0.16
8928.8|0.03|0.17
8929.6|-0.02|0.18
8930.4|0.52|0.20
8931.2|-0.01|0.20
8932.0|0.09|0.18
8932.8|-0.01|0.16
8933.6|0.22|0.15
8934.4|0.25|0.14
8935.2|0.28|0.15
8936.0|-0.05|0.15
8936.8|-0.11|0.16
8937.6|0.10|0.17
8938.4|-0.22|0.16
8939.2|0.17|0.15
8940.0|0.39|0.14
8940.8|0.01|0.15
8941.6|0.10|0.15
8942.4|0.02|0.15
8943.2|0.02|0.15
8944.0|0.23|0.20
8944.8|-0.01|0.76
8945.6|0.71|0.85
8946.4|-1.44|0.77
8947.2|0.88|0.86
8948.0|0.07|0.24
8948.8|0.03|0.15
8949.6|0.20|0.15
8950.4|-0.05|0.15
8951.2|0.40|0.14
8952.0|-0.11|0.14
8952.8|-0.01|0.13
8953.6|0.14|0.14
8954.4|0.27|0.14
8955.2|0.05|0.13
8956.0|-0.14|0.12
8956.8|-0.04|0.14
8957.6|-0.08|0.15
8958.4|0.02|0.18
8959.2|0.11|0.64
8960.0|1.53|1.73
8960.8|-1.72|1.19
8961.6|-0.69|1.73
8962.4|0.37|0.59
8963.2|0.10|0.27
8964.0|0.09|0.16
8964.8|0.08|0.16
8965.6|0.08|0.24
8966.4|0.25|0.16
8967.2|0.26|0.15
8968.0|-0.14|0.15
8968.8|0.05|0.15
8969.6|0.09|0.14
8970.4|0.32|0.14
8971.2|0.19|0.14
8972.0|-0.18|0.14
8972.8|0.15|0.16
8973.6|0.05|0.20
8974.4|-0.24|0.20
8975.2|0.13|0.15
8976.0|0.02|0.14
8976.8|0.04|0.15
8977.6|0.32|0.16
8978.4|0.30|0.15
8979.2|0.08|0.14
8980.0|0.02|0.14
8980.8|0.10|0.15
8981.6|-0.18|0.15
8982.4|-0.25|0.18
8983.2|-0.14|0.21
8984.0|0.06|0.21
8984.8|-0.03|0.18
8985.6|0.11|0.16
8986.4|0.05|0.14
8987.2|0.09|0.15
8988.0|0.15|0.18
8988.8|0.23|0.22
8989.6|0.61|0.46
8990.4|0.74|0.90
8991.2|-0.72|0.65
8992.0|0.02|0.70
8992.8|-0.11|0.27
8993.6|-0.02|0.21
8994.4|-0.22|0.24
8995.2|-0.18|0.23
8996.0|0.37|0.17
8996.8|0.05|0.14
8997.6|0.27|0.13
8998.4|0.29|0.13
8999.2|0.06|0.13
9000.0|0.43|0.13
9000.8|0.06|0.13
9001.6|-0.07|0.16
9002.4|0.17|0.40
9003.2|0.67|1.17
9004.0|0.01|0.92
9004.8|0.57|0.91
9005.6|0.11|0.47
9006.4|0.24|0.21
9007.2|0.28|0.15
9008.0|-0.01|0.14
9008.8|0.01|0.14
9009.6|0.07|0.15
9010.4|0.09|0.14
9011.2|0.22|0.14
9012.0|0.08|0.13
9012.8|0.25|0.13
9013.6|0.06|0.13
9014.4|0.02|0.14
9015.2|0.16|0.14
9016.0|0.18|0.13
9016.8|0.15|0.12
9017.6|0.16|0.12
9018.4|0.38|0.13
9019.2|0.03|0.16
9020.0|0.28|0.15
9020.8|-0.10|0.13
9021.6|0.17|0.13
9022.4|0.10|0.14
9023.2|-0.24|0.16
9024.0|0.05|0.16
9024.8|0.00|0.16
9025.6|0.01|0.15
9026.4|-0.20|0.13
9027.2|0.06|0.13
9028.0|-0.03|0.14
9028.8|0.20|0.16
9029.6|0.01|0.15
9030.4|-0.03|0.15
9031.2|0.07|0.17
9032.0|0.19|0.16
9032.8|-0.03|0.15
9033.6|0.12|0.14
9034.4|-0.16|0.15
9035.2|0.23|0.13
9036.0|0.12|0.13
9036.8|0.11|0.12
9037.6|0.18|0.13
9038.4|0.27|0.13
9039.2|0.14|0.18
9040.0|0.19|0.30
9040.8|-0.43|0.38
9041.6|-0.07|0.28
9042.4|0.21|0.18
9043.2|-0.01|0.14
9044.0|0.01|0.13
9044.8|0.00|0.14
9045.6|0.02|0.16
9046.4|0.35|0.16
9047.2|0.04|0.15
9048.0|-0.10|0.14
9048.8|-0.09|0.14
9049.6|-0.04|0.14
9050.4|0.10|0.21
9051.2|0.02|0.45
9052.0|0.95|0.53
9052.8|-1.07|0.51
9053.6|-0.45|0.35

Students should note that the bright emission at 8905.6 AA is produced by [O III] 5007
